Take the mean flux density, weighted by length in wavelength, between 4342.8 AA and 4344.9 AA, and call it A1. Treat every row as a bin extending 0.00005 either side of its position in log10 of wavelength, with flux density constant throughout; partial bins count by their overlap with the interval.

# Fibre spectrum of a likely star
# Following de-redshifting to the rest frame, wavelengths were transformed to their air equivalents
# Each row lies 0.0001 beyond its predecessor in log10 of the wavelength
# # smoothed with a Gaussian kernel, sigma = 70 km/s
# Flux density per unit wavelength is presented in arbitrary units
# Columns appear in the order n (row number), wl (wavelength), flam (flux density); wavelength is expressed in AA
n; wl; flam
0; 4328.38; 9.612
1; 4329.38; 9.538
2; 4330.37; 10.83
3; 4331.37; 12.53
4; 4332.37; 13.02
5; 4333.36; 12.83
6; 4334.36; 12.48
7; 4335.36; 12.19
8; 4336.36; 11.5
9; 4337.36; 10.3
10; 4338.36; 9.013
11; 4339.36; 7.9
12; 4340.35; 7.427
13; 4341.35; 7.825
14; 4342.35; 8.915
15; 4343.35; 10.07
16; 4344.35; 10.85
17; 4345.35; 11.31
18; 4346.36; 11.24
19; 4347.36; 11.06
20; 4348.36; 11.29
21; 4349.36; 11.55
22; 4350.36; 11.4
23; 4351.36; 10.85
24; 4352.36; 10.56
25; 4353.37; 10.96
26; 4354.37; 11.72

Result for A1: 10.4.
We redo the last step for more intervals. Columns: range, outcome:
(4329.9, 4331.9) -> 11.7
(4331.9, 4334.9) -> 12.8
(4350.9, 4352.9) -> 10.7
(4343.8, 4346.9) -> 11.1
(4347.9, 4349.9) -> 11.4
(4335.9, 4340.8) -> 9.24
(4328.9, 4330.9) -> 10.2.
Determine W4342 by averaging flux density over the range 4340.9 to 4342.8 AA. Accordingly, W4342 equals 8.37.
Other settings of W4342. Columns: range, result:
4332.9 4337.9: 11.8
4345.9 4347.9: 11.2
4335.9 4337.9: 10.8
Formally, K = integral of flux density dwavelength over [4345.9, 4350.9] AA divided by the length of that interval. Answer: 11.3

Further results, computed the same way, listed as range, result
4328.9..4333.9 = 11.8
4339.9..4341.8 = 7.62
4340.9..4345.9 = 9.81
